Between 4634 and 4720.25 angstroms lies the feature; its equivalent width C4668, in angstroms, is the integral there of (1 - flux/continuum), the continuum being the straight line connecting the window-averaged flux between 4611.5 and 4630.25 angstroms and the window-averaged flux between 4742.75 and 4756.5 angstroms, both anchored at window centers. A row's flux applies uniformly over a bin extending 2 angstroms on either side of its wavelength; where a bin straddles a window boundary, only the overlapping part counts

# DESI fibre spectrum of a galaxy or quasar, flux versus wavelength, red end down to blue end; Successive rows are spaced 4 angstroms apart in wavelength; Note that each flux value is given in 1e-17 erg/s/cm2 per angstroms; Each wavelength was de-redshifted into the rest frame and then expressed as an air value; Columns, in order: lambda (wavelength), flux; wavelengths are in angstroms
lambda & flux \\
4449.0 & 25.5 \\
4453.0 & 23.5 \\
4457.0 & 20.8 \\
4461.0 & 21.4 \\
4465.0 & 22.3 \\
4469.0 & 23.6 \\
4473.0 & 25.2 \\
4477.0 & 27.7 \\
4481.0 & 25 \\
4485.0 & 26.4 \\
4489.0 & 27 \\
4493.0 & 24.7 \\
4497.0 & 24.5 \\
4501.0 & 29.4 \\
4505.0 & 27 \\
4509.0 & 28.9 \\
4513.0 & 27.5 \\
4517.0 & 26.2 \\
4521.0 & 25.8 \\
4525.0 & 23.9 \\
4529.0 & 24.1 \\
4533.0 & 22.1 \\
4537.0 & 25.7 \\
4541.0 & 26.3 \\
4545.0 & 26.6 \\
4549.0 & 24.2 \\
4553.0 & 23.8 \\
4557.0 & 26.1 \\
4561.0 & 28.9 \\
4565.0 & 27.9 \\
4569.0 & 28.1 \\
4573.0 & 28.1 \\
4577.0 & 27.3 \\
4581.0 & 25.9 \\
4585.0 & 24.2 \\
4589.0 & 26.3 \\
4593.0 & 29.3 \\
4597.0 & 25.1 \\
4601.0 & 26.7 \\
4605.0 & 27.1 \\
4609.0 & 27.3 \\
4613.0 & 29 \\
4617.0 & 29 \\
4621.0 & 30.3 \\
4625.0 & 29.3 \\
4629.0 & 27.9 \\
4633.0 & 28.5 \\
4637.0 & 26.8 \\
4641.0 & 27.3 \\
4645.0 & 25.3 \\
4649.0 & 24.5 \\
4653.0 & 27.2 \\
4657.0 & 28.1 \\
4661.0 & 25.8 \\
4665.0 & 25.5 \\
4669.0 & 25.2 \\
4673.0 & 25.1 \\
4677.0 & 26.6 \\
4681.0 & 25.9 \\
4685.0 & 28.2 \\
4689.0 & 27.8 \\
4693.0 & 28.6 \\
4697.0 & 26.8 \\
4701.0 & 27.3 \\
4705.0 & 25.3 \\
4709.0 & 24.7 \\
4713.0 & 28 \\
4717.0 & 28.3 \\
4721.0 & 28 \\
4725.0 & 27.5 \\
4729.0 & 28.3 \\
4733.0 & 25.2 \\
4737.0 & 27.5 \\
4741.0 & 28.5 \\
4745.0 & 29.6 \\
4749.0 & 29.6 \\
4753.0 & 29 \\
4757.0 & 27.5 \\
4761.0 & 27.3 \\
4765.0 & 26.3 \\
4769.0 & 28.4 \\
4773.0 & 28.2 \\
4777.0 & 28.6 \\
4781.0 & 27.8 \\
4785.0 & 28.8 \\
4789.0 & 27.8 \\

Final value 7.5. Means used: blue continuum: 29.2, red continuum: 29.2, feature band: 26.6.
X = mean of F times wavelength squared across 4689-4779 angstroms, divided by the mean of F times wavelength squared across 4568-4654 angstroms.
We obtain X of 1.07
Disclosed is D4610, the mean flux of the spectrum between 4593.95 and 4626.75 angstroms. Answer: 28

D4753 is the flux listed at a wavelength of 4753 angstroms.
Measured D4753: 29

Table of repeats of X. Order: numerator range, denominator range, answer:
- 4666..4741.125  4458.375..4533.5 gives 1.16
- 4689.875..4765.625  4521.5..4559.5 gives 1.20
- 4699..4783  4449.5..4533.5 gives 1.22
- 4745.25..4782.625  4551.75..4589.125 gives 1.14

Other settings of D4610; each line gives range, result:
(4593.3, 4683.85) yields 27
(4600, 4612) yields 27.2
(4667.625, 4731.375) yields 27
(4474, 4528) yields 26.4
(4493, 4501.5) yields 26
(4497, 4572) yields 26.2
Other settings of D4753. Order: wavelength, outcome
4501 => 29.4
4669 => 25.2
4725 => 27.5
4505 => 27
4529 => 24.1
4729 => 28.3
